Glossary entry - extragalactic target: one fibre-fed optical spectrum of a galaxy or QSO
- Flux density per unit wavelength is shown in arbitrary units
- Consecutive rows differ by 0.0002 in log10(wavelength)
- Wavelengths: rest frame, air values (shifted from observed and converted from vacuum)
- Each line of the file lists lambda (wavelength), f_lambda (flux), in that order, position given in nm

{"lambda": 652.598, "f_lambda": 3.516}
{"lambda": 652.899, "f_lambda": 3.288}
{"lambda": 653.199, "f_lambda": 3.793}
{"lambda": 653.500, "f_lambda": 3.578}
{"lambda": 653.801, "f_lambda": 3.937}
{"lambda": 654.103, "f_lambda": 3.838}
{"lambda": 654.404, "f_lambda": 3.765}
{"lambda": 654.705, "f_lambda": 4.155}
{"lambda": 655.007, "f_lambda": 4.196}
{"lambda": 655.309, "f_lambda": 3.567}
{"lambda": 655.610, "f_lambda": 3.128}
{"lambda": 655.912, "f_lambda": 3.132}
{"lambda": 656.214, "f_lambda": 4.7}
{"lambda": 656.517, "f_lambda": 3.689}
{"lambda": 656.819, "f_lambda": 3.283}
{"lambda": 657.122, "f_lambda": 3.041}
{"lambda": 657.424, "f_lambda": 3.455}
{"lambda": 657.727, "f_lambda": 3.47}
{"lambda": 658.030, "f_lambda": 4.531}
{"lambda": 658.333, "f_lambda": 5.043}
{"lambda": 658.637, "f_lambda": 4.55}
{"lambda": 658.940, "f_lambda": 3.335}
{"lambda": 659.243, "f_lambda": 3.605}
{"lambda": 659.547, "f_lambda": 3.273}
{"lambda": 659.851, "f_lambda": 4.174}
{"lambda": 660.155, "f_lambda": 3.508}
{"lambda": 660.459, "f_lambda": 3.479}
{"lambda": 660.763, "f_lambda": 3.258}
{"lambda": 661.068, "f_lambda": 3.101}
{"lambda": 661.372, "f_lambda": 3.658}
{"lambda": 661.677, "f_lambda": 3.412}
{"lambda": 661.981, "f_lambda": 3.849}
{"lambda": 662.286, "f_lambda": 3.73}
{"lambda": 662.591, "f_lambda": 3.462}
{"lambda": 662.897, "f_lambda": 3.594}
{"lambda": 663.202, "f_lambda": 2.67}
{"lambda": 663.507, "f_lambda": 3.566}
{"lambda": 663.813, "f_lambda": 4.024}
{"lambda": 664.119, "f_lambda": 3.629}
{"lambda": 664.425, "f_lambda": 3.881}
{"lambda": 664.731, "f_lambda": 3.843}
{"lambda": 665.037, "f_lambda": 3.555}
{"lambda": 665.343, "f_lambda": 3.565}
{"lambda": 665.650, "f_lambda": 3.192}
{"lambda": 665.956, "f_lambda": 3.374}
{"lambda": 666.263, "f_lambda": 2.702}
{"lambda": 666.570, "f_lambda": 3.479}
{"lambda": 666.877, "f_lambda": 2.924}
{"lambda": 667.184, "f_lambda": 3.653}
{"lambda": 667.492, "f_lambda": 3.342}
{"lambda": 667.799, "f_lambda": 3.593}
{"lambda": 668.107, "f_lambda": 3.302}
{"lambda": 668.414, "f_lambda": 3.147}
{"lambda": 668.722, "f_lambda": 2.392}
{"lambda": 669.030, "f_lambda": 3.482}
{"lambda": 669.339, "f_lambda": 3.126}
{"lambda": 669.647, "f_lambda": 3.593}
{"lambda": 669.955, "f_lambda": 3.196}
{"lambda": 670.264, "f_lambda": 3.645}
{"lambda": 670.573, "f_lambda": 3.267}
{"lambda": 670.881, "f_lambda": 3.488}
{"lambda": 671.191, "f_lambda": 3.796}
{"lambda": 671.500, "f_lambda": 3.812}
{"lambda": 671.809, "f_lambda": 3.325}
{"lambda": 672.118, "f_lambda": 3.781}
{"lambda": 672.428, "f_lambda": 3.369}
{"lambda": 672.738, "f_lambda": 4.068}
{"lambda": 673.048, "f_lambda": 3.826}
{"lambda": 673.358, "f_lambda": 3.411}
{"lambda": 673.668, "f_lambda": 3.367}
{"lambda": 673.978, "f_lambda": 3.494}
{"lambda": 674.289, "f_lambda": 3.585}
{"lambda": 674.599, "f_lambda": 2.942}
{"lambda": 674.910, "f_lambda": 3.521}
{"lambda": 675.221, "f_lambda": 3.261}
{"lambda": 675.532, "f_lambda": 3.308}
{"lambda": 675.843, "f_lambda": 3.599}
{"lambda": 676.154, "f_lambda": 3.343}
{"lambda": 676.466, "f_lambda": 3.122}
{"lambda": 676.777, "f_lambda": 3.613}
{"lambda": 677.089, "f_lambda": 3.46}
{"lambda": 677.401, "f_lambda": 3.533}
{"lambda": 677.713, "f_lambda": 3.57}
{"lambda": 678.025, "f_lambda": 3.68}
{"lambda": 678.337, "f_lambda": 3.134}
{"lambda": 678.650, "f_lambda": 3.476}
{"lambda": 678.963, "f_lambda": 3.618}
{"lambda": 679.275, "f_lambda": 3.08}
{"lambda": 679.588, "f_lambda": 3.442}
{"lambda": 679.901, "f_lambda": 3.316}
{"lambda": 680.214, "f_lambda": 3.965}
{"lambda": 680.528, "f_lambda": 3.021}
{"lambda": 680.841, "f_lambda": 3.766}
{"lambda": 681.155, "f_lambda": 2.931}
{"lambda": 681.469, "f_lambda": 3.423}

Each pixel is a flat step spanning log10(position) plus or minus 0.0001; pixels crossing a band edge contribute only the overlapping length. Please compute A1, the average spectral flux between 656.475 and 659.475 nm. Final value 3.79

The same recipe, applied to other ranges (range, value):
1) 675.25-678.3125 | 3.45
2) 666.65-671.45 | 3.34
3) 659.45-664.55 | 3.55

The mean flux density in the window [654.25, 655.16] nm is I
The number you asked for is 4.04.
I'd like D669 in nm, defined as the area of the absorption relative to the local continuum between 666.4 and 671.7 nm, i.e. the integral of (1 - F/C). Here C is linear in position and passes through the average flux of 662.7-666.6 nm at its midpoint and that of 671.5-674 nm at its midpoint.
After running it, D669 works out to 0.262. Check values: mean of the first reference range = 3.47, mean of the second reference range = 3.6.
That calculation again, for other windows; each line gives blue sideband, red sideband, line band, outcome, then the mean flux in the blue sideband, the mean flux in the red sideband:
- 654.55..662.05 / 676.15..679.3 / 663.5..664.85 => -0.07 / 3.7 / 3.44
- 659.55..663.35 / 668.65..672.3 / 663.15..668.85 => 0.13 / 3.48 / 3.43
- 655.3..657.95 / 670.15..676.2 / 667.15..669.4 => 0.18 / 3.52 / 3.51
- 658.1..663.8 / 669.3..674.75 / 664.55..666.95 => 0.16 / 3.65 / 3.51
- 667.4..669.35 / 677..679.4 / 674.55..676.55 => 0.03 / 3.2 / 3.45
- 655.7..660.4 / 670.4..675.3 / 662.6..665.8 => 0.10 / 3.77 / 3.52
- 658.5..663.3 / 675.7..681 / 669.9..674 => -0.10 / 3.55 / 3.45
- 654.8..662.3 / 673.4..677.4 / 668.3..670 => 0.17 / 3.69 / 3.39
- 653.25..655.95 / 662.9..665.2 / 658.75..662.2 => 0.11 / 3.73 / 3.6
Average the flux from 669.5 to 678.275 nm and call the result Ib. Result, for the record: 3.5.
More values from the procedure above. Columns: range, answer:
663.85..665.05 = 3.78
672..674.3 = 3.61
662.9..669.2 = 3.37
